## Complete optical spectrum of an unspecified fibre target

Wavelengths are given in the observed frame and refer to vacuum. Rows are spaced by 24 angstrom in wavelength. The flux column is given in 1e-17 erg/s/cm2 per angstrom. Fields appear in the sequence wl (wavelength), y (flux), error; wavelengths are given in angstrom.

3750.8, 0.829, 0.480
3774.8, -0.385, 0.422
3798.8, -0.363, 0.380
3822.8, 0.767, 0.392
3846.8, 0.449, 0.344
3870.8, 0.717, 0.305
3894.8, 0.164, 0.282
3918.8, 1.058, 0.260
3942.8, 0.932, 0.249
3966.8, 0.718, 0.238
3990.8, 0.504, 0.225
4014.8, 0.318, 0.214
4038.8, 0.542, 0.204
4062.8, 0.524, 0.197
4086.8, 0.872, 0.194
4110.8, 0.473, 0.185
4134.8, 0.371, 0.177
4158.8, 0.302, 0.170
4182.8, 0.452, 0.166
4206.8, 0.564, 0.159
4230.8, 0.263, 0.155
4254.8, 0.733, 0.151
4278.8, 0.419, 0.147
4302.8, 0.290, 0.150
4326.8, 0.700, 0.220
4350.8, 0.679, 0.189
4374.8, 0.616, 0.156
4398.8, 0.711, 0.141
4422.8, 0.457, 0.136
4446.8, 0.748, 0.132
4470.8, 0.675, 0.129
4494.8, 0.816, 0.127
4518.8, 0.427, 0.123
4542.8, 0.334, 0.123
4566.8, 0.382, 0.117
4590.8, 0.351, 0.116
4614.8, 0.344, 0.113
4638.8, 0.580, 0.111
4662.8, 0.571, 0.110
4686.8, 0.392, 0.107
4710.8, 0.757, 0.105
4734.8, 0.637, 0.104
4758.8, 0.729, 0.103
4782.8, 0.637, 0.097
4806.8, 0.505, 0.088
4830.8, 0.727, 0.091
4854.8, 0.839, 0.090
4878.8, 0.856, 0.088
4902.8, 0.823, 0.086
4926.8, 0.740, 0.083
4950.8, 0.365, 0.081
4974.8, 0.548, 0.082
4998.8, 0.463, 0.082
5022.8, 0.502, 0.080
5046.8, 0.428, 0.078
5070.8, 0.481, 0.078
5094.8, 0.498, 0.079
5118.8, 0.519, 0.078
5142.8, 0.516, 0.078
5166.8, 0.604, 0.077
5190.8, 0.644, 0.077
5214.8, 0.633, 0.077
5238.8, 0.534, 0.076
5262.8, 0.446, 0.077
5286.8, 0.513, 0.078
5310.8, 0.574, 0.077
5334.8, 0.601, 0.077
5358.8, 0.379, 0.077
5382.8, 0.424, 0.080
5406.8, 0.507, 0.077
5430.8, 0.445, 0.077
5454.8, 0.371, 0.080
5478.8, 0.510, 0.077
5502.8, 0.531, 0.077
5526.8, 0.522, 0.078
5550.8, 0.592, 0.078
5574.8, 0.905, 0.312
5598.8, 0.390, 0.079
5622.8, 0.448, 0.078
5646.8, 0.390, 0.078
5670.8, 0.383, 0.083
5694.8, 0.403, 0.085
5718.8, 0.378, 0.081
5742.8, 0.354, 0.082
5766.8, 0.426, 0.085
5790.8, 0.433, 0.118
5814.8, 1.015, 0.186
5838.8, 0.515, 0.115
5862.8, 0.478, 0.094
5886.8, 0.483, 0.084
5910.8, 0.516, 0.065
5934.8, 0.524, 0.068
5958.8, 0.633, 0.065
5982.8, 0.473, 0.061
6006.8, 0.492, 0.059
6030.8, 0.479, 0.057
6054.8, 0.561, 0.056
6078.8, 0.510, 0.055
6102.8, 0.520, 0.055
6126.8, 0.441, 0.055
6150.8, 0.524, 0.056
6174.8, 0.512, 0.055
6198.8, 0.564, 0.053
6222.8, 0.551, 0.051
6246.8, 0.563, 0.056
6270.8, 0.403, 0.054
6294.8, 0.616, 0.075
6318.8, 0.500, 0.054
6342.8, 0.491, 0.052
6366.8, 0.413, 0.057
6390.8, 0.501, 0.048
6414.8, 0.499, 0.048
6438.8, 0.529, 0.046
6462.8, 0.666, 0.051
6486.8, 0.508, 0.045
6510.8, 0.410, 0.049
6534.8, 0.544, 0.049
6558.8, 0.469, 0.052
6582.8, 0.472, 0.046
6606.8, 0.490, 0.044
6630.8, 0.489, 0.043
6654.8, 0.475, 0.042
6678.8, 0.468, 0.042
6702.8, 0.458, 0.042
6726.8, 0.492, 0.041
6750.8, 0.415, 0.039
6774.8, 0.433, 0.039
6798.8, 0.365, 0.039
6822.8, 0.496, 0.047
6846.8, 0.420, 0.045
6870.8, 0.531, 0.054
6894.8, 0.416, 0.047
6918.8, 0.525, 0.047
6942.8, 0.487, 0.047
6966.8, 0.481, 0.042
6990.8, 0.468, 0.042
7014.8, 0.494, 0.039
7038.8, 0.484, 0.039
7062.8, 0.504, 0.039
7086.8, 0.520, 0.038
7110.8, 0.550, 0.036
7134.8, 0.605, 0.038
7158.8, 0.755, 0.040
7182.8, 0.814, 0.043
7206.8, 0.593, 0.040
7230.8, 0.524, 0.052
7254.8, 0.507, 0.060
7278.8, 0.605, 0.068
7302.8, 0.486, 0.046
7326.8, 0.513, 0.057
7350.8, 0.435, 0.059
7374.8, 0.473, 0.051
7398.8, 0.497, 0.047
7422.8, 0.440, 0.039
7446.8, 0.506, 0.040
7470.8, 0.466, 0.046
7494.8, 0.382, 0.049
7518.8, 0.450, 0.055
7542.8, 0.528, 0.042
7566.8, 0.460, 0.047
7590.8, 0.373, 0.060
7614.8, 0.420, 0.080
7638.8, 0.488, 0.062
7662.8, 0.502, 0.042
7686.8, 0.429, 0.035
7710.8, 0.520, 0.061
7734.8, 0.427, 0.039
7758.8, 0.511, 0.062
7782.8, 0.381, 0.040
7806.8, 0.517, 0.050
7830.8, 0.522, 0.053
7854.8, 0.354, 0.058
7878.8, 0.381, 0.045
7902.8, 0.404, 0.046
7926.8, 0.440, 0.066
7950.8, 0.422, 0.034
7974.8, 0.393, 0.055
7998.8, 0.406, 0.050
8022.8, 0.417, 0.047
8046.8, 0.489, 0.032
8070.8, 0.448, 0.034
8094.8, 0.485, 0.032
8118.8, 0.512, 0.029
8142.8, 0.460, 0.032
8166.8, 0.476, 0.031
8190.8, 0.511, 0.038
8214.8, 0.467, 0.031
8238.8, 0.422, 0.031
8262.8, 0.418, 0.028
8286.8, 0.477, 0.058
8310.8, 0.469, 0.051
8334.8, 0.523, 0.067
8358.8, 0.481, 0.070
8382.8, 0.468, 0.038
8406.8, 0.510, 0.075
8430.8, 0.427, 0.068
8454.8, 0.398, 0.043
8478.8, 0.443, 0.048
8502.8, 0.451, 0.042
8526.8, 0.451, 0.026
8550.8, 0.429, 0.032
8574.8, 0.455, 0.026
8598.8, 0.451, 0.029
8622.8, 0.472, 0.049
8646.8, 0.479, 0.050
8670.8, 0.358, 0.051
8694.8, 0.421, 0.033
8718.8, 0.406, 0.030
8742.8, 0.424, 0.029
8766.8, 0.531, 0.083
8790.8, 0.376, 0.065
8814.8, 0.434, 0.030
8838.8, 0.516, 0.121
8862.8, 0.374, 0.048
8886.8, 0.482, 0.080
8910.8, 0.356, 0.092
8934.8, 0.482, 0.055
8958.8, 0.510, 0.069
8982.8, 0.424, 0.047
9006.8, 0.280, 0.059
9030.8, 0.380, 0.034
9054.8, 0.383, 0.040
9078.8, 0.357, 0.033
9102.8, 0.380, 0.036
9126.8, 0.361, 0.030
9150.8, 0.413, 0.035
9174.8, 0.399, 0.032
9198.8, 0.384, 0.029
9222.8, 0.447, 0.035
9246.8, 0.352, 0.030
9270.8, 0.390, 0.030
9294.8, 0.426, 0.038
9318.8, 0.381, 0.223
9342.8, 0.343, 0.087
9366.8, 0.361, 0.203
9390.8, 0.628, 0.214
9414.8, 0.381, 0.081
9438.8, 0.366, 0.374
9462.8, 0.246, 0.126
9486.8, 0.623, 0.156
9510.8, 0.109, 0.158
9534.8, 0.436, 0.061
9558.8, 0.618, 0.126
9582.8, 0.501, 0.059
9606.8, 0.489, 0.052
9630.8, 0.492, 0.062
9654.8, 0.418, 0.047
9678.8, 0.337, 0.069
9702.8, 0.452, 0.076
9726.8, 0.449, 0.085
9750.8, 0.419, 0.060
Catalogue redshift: 1.561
